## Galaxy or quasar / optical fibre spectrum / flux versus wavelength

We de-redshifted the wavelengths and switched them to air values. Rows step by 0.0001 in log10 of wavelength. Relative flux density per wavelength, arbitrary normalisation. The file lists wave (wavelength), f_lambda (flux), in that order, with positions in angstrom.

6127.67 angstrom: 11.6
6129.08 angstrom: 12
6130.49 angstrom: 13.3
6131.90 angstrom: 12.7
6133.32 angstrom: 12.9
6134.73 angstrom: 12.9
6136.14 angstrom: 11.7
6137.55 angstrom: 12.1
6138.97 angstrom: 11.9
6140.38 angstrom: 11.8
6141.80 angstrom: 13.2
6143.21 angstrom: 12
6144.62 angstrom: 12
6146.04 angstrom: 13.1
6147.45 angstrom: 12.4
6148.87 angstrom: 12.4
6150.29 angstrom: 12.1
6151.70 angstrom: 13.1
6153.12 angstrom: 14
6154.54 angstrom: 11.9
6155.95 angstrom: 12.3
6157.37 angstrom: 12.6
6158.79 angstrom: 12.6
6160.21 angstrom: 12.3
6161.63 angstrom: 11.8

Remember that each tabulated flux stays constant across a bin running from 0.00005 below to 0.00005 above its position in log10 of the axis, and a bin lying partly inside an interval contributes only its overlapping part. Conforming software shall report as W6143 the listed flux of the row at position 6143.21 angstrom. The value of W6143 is 12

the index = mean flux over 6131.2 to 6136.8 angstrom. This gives 12.6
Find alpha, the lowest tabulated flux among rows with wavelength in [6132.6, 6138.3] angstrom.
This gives 11.7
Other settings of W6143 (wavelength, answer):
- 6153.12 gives 14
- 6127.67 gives 11.6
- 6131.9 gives 12.7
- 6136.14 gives 11.7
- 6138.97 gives 11.9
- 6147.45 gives 12.4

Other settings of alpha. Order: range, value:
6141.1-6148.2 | 12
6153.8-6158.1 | 11.9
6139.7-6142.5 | 11.8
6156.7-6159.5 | 12.6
